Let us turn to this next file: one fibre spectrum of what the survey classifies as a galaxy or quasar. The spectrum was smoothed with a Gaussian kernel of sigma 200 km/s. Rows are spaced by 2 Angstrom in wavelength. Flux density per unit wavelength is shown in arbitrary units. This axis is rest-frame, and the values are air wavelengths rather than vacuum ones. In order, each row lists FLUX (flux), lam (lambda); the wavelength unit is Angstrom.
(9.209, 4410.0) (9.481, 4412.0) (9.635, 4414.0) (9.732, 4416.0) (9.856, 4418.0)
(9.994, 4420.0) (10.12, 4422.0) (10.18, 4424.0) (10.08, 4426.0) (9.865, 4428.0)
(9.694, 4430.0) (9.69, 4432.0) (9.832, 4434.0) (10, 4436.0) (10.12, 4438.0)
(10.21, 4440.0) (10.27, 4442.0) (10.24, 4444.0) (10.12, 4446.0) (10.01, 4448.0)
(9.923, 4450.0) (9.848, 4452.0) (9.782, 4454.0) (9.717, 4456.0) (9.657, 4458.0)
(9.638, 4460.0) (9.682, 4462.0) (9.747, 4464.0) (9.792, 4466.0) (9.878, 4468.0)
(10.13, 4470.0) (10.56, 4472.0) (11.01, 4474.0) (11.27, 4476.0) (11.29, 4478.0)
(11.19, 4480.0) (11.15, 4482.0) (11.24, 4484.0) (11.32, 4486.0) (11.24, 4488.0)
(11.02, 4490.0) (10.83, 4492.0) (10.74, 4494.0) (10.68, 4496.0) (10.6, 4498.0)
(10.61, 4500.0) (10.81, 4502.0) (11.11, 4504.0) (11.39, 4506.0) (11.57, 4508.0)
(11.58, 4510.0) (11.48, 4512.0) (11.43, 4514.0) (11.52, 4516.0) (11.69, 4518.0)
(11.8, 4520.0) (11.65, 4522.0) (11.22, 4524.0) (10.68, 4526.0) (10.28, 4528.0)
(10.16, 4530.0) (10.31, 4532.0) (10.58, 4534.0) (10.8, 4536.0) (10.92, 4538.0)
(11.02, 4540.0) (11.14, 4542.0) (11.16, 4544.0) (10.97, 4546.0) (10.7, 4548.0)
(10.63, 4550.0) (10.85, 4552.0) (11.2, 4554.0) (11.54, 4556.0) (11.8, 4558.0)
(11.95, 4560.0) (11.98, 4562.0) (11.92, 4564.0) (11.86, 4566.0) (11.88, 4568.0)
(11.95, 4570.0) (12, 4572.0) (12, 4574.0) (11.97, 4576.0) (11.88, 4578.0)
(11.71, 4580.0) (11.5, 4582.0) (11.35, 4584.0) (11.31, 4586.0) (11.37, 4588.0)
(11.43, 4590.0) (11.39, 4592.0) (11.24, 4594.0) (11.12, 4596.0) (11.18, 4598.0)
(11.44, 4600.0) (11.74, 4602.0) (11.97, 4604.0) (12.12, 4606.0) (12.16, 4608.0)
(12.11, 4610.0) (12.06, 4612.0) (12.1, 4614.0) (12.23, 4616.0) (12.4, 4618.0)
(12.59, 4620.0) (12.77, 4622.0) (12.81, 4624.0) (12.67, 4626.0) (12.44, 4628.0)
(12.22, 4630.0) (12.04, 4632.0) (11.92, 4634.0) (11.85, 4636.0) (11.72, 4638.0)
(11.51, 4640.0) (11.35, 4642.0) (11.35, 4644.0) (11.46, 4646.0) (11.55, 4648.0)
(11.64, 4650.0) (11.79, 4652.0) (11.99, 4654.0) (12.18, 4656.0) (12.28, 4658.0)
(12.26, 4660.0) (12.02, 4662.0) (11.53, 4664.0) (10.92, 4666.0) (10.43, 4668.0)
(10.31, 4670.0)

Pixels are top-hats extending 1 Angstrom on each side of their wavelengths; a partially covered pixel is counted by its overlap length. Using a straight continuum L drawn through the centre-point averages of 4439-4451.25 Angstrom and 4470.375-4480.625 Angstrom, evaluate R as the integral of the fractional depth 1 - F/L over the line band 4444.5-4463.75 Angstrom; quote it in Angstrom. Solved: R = 1.0 Angstrom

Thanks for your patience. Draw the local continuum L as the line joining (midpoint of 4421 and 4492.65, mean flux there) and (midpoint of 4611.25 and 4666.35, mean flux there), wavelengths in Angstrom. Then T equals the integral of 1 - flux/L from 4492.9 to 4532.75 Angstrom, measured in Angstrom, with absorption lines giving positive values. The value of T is -1.0 Angstrom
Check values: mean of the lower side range 10.3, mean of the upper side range 12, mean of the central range 11.1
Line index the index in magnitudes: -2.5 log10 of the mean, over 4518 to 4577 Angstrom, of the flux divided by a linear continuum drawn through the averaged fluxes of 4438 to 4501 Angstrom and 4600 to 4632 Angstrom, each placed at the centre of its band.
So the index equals 0.012 mag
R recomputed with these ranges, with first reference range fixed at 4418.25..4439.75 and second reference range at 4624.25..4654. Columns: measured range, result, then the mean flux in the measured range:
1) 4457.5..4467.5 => 0.5 Angstrom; 9.71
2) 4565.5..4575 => -0.6 Angstrom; 11.9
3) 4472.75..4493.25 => -1.4 Angstrom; 11.1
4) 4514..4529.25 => -0.7 Angstrom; 11.3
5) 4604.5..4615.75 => -0.5 Angstrom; 12.1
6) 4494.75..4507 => -0.3 Angstrom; 10.9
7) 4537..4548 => 0.0 Angstrom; 11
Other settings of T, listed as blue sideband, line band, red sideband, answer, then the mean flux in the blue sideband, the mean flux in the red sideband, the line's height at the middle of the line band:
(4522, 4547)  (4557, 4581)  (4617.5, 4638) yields -1.1 Angstrom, 10.8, 12.3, 11.4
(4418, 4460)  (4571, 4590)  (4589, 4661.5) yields -0.4 Angstrom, 9.96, 11.9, 11.4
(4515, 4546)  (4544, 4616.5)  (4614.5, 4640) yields 0.2 Angstrom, 11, 12.3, 11.7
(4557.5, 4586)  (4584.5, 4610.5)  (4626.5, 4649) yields 0.5 Angstrom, 11.8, 11.8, 11.8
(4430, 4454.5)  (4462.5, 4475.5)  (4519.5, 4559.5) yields 0.1 Angstrom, 10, 11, 10.3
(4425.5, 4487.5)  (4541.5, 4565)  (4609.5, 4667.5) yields -0.3 Angstrom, 10.2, 12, 11.2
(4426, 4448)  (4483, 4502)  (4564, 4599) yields -0.5 Angstrom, 10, 11.6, 10.6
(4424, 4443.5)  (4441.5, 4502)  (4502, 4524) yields 1.5 Angstrom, 9.99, 11.5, 10.7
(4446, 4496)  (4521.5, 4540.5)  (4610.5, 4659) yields 0.5 Angstrom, 10.4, 12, 11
